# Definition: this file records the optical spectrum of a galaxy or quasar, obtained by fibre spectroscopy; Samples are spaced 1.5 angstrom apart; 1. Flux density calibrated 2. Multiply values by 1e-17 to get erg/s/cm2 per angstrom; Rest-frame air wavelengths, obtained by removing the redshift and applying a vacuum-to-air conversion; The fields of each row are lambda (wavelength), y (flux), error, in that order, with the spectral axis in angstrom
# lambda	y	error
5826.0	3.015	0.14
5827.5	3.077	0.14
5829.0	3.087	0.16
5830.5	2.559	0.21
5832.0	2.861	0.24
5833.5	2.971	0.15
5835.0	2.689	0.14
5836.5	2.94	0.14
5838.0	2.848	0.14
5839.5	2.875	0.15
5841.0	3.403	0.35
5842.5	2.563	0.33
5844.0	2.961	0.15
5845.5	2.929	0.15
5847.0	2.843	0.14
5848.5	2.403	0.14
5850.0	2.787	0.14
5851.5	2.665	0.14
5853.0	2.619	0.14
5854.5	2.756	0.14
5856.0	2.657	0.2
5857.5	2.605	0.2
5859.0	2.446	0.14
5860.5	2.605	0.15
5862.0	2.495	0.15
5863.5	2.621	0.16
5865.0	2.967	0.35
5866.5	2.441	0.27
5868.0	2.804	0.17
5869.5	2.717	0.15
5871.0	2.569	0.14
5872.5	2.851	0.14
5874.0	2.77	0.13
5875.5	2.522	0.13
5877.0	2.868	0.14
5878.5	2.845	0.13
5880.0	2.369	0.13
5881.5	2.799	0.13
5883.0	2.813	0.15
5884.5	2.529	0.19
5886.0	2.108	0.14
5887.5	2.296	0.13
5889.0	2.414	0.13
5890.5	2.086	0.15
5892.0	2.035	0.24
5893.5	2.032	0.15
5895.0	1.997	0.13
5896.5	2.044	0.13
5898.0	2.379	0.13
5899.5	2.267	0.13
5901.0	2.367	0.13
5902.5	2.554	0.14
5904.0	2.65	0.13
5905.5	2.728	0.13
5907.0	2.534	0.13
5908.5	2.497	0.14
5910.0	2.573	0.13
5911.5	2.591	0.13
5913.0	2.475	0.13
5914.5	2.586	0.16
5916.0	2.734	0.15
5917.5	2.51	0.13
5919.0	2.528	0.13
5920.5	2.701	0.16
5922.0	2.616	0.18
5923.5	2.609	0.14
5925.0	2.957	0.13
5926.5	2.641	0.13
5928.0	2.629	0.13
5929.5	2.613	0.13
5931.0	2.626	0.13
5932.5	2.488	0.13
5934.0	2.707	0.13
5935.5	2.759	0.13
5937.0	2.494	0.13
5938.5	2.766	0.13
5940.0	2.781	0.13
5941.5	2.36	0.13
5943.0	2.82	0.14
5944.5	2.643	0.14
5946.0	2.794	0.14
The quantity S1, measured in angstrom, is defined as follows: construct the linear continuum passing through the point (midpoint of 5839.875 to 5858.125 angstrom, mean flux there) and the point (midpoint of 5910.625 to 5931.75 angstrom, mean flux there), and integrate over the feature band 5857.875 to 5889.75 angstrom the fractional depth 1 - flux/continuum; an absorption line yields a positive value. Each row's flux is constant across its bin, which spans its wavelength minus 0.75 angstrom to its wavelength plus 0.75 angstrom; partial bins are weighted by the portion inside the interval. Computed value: 1.3 angstrom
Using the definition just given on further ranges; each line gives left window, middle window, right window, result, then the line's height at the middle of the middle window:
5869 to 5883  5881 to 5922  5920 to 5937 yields 3.7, 2.68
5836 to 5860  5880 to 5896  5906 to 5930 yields 2.2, 2.68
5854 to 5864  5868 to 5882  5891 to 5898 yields -2.1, 2.36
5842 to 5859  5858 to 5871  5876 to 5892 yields -0.1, 2.61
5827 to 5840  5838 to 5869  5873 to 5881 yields 0.7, 2.79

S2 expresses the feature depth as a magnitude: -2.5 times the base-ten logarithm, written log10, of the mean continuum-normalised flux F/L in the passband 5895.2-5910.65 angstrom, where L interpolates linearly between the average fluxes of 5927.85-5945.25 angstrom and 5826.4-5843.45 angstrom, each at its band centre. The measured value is 0.12 mag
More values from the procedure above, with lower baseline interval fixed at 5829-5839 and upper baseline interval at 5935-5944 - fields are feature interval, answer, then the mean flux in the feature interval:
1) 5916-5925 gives 0.02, 2.63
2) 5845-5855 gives 0.04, 2.71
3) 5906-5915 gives 0.07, 2.55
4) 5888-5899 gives 0.26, 2.15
